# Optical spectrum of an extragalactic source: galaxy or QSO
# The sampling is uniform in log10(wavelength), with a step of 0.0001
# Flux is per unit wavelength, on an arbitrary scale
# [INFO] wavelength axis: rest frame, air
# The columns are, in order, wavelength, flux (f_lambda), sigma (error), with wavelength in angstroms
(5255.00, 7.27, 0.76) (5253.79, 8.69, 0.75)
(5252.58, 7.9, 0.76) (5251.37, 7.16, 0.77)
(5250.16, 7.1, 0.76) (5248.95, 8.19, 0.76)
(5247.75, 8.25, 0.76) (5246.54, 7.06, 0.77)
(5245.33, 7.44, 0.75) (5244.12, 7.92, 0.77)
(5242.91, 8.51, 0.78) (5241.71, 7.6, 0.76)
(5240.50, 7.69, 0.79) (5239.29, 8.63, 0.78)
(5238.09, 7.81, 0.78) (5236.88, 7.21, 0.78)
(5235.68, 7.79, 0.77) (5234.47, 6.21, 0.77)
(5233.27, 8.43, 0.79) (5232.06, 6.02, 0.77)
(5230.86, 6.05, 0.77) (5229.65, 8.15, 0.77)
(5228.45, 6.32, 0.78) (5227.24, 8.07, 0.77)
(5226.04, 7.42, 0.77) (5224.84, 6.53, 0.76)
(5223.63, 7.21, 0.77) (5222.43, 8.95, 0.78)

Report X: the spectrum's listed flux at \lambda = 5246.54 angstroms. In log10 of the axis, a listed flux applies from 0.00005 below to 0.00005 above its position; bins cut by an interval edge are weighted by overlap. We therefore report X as 7.06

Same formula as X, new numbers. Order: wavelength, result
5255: 7.27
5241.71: 7.6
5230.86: 6.05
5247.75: 8.25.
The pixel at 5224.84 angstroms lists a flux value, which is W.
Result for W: 6.53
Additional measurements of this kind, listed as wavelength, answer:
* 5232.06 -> 6.02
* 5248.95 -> 8.19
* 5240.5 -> 7.69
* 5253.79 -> 8.69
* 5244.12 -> 7.92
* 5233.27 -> 8.43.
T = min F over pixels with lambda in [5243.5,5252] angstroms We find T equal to 7.06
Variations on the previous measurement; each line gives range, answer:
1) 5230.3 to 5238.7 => 6.02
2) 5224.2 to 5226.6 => 6.53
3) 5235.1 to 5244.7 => 7.21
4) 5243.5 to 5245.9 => 7.44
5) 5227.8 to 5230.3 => 6.32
